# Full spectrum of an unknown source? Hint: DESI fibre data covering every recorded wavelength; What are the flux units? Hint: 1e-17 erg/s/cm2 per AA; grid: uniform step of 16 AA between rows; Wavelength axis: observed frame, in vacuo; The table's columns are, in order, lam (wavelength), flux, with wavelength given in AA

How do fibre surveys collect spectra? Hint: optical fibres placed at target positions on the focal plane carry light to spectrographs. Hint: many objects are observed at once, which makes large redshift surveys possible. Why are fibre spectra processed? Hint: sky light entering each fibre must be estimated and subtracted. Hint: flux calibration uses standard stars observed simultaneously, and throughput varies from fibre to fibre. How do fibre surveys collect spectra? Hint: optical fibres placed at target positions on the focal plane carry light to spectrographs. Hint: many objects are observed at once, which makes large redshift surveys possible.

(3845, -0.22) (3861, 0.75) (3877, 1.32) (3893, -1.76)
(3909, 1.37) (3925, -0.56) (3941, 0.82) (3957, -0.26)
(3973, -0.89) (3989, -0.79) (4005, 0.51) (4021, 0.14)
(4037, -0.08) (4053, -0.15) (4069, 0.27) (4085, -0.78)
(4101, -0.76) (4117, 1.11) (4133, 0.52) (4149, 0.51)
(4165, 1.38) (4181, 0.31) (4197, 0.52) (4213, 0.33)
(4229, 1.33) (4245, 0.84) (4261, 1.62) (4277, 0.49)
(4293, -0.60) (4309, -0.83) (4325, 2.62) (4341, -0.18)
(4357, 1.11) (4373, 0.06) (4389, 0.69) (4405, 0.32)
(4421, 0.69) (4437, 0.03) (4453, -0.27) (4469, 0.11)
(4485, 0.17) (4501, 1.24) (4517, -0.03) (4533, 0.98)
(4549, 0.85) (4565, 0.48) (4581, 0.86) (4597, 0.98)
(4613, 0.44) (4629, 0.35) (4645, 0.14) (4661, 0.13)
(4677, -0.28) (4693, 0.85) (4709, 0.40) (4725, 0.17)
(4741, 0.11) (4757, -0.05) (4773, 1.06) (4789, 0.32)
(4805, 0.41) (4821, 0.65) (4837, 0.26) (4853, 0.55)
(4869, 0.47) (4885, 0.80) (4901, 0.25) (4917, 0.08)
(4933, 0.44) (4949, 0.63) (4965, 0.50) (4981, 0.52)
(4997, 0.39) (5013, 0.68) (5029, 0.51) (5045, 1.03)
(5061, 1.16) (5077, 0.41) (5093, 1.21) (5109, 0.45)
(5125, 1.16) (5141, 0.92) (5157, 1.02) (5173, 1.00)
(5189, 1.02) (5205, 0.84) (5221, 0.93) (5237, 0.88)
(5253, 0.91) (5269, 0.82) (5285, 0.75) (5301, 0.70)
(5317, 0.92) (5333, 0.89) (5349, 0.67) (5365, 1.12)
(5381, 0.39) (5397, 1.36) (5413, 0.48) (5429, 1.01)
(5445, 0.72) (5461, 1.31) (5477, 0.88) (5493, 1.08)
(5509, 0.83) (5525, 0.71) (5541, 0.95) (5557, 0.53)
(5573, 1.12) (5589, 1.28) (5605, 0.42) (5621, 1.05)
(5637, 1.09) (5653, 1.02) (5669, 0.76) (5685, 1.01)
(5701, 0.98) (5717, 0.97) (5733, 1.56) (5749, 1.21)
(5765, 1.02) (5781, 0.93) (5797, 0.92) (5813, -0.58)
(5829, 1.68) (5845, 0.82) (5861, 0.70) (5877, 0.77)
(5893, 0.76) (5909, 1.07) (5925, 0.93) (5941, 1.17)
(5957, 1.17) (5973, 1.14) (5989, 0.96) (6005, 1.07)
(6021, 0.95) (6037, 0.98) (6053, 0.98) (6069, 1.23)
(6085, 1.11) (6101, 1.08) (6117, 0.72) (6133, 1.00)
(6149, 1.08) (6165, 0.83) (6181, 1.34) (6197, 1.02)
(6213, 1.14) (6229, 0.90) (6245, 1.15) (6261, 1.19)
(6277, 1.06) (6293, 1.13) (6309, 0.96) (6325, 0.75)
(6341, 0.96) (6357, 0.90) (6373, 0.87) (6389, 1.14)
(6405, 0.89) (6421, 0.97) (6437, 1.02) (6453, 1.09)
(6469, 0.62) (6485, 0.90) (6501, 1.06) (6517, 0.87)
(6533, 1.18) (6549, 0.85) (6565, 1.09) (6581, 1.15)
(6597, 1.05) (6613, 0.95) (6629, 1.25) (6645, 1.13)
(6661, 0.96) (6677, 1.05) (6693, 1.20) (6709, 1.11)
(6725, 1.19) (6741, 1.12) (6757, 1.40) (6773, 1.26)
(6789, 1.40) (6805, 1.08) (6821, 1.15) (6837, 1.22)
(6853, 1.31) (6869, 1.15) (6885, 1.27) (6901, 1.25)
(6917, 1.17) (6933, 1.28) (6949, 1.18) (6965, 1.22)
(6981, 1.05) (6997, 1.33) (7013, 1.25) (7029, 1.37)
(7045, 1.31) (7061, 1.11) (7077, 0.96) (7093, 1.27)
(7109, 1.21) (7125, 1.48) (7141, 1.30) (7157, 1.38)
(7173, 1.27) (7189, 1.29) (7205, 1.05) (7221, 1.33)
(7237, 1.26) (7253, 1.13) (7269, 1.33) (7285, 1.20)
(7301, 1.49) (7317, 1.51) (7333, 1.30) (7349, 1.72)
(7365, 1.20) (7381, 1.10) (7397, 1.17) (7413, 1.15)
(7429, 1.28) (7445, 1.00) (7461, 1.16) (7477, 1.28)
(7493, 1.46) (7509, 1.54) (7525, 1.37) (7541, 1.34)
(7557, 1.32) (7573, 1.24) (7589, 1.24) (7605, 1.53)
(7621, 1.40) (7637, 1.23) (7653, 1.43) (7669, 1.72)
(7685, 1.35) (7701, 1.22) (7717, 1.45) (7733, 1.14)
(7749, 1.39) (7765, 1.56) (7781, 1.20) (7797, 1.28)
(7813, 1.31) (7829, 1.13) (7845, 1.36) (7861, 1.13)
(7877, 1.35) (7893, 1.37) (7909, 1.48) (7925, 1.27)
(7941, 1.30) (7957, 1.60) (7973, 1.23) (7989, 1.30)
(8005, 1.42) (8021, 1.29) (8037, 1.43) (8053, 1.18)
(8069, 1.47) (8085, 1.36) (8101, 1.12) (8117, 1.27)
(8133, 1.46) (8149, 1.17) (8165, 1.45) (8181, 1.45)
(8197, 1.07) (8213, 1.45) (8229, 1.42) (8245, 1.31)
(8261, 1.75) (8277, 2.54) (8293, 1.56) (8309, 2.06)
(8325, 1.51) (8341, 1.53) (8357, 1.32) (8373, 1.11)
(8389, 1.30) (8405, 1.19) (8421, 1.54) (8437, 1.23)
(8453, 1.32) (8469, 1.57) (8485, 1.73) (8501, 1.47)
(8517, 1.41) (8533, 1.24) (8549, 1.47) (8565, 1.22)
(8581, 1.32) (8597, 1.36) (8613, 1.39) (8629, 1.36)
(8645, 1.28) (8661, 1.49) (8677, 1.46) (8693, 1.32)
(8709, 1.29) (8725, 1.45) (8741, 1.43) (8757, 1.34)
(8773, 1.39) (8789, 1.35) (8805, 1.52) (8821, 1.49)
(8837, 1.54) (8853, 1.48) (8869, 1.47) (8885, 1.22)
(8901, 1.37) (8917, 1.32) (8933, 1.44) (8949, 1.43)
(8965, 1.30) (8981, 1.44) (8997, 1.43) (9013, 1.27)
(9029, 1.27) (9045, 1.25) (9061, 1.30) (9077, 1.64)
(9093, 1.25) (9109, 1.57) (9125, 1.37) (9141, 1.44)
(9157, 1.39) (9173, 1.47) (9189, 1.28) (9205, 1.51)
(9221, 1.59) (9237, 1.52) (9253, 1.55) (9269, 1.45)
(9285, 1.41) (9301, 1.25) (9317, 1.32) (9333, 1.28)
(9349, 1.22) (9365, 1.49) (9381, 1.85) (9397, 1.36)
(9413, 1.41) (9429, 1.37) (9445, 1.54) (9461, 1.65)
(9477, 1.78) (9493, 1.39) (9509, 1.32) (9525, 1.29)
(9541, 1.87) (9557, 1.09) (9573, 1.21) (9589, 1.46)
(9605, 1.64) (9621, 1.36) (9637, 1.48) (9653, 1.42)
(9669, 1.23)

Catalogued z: 0.26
